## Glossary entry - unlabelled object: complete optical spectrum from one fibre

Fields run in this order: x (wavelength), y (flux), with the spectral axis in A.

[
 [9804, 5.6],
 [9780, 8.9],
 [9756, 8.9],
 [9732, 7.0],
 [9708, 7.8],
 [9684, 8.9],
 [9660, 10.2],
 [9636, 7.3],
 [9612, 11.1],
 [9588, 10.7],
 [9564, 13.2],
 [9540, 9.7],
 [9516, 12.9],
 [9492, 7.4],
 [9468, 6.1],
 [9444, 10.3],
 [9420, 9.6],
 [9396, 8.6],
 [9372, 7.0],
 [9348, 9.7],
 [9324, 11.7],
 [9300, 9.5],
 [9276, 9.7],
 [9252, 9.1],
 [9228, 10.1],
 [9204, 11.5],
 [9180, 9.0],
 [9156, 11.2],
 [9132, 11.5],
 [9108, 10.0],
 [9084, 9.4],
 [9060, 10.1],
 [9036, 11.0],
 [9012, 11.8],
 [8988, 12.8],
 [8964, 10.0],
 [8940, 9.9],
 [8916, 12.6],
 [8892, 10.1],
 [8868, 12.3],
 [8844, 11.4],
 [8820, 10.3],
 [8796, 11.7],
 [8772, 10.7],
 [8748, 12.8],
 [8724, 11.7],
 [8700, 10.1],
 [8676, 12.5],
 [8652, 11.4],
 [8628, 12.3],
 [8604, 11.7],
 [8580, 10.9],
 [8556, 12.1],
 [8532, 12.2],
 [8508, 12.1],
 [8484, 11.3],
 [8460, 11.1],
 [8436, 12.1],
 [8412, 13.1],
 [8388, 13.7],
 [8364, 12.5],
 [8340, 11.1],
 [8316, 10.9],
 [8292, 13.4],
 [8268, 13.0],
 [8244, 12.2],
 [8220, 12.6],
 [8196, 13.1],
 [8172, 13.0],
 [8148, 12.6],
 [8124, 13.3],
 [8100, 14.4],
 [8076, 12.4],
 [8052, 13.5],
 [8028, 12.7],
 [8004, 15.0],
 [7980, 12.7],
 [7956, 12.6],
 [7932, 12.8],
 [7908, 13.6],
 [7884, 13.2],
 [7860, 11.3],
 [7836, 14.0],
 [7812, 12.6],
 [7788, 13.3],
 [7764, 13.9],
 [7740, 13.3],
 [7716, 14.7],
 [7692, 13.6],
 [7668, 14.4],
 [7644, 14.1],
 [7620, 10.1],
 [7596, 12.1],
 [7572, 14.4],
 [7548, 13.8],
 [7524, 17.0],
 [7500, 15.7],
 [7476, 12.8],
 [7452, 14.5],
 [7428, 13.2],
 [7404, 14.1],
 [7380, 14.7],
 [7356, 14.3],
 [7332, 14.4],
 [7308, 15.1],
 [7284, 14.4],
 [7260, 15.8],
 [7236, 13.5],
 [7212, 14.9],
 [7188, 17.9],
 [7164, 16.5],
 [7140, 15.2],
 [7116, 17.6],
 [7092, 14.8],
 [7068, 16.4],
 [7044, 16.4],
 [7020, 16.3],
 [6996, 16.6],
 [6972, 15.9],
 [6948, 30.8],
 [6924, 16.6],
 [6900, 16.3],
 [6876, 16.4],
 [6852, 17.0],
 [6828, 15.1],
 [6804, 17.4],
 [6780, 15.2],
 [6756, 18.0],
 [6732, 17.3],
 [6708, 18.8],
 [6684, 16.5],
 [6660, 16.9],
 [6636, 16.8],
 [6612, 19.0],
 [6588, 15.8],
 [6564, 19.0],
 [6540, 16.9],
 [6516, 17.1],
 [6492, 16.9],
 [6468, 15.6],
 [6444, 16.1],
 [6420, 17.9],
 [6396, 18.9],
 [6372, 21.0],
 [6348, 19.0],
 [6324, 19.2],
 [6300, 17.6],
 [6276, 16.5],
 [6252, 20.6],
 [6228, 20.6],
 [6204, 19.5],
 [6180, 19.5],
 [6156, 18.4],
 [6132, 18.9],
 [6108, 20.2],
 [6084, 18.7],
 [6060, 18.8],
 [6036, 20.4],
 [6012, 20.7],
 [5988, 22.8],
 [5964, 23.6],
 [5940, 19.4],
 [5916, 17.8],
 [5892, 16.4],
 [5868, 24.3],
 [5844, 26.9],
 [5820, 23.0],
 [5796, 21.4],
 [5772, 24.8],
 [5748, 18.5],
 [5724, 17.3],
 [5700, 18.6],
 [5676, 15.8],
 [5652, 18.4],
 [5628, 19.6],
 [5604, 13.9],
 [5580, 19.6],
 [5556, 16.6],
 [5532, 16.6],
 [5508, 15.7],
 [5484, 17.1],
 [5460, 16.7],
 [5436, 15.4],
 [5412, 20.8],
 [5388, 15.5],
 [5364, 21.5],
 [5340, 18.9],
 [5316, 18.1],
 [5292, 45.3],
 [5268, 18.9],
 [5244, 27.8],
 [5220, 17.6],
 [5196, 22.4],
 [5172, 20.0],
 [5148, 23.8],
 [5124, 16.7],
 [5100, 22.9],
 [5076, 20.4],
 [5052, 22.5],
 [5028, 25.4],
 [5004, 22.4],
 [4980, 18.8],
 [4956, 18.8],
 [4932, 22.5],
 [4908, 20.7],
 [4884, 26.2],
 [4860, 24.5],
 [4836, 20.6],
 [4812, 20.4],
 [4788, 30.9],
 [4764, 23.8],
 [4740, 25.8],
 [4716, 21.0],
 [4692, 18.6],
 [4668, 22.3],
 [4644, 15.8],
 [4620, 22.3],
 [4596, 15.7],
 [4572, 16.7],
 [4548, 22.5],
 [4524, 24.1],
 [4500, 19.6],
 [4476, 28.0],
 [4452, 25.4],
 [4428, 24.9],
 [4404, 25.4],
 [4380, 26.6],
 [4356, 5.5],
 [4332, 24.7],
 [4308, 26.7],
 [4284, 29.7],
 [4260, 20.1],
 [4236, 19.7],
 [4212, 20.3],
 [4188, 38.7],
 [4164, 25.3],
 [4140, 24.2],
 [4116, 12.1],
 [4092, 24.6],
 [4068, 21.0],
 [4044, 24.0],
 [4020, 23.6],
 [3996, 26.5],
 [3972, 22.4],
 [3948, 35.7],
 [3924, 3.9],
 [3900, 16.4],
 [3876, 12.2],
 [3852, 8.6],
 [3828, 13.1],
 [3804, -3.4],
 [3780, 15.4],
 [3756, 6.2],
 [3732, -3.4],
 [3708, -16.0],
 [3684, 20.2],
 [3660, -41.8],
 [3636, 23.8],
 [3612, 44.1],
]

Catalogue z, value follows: 0.06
